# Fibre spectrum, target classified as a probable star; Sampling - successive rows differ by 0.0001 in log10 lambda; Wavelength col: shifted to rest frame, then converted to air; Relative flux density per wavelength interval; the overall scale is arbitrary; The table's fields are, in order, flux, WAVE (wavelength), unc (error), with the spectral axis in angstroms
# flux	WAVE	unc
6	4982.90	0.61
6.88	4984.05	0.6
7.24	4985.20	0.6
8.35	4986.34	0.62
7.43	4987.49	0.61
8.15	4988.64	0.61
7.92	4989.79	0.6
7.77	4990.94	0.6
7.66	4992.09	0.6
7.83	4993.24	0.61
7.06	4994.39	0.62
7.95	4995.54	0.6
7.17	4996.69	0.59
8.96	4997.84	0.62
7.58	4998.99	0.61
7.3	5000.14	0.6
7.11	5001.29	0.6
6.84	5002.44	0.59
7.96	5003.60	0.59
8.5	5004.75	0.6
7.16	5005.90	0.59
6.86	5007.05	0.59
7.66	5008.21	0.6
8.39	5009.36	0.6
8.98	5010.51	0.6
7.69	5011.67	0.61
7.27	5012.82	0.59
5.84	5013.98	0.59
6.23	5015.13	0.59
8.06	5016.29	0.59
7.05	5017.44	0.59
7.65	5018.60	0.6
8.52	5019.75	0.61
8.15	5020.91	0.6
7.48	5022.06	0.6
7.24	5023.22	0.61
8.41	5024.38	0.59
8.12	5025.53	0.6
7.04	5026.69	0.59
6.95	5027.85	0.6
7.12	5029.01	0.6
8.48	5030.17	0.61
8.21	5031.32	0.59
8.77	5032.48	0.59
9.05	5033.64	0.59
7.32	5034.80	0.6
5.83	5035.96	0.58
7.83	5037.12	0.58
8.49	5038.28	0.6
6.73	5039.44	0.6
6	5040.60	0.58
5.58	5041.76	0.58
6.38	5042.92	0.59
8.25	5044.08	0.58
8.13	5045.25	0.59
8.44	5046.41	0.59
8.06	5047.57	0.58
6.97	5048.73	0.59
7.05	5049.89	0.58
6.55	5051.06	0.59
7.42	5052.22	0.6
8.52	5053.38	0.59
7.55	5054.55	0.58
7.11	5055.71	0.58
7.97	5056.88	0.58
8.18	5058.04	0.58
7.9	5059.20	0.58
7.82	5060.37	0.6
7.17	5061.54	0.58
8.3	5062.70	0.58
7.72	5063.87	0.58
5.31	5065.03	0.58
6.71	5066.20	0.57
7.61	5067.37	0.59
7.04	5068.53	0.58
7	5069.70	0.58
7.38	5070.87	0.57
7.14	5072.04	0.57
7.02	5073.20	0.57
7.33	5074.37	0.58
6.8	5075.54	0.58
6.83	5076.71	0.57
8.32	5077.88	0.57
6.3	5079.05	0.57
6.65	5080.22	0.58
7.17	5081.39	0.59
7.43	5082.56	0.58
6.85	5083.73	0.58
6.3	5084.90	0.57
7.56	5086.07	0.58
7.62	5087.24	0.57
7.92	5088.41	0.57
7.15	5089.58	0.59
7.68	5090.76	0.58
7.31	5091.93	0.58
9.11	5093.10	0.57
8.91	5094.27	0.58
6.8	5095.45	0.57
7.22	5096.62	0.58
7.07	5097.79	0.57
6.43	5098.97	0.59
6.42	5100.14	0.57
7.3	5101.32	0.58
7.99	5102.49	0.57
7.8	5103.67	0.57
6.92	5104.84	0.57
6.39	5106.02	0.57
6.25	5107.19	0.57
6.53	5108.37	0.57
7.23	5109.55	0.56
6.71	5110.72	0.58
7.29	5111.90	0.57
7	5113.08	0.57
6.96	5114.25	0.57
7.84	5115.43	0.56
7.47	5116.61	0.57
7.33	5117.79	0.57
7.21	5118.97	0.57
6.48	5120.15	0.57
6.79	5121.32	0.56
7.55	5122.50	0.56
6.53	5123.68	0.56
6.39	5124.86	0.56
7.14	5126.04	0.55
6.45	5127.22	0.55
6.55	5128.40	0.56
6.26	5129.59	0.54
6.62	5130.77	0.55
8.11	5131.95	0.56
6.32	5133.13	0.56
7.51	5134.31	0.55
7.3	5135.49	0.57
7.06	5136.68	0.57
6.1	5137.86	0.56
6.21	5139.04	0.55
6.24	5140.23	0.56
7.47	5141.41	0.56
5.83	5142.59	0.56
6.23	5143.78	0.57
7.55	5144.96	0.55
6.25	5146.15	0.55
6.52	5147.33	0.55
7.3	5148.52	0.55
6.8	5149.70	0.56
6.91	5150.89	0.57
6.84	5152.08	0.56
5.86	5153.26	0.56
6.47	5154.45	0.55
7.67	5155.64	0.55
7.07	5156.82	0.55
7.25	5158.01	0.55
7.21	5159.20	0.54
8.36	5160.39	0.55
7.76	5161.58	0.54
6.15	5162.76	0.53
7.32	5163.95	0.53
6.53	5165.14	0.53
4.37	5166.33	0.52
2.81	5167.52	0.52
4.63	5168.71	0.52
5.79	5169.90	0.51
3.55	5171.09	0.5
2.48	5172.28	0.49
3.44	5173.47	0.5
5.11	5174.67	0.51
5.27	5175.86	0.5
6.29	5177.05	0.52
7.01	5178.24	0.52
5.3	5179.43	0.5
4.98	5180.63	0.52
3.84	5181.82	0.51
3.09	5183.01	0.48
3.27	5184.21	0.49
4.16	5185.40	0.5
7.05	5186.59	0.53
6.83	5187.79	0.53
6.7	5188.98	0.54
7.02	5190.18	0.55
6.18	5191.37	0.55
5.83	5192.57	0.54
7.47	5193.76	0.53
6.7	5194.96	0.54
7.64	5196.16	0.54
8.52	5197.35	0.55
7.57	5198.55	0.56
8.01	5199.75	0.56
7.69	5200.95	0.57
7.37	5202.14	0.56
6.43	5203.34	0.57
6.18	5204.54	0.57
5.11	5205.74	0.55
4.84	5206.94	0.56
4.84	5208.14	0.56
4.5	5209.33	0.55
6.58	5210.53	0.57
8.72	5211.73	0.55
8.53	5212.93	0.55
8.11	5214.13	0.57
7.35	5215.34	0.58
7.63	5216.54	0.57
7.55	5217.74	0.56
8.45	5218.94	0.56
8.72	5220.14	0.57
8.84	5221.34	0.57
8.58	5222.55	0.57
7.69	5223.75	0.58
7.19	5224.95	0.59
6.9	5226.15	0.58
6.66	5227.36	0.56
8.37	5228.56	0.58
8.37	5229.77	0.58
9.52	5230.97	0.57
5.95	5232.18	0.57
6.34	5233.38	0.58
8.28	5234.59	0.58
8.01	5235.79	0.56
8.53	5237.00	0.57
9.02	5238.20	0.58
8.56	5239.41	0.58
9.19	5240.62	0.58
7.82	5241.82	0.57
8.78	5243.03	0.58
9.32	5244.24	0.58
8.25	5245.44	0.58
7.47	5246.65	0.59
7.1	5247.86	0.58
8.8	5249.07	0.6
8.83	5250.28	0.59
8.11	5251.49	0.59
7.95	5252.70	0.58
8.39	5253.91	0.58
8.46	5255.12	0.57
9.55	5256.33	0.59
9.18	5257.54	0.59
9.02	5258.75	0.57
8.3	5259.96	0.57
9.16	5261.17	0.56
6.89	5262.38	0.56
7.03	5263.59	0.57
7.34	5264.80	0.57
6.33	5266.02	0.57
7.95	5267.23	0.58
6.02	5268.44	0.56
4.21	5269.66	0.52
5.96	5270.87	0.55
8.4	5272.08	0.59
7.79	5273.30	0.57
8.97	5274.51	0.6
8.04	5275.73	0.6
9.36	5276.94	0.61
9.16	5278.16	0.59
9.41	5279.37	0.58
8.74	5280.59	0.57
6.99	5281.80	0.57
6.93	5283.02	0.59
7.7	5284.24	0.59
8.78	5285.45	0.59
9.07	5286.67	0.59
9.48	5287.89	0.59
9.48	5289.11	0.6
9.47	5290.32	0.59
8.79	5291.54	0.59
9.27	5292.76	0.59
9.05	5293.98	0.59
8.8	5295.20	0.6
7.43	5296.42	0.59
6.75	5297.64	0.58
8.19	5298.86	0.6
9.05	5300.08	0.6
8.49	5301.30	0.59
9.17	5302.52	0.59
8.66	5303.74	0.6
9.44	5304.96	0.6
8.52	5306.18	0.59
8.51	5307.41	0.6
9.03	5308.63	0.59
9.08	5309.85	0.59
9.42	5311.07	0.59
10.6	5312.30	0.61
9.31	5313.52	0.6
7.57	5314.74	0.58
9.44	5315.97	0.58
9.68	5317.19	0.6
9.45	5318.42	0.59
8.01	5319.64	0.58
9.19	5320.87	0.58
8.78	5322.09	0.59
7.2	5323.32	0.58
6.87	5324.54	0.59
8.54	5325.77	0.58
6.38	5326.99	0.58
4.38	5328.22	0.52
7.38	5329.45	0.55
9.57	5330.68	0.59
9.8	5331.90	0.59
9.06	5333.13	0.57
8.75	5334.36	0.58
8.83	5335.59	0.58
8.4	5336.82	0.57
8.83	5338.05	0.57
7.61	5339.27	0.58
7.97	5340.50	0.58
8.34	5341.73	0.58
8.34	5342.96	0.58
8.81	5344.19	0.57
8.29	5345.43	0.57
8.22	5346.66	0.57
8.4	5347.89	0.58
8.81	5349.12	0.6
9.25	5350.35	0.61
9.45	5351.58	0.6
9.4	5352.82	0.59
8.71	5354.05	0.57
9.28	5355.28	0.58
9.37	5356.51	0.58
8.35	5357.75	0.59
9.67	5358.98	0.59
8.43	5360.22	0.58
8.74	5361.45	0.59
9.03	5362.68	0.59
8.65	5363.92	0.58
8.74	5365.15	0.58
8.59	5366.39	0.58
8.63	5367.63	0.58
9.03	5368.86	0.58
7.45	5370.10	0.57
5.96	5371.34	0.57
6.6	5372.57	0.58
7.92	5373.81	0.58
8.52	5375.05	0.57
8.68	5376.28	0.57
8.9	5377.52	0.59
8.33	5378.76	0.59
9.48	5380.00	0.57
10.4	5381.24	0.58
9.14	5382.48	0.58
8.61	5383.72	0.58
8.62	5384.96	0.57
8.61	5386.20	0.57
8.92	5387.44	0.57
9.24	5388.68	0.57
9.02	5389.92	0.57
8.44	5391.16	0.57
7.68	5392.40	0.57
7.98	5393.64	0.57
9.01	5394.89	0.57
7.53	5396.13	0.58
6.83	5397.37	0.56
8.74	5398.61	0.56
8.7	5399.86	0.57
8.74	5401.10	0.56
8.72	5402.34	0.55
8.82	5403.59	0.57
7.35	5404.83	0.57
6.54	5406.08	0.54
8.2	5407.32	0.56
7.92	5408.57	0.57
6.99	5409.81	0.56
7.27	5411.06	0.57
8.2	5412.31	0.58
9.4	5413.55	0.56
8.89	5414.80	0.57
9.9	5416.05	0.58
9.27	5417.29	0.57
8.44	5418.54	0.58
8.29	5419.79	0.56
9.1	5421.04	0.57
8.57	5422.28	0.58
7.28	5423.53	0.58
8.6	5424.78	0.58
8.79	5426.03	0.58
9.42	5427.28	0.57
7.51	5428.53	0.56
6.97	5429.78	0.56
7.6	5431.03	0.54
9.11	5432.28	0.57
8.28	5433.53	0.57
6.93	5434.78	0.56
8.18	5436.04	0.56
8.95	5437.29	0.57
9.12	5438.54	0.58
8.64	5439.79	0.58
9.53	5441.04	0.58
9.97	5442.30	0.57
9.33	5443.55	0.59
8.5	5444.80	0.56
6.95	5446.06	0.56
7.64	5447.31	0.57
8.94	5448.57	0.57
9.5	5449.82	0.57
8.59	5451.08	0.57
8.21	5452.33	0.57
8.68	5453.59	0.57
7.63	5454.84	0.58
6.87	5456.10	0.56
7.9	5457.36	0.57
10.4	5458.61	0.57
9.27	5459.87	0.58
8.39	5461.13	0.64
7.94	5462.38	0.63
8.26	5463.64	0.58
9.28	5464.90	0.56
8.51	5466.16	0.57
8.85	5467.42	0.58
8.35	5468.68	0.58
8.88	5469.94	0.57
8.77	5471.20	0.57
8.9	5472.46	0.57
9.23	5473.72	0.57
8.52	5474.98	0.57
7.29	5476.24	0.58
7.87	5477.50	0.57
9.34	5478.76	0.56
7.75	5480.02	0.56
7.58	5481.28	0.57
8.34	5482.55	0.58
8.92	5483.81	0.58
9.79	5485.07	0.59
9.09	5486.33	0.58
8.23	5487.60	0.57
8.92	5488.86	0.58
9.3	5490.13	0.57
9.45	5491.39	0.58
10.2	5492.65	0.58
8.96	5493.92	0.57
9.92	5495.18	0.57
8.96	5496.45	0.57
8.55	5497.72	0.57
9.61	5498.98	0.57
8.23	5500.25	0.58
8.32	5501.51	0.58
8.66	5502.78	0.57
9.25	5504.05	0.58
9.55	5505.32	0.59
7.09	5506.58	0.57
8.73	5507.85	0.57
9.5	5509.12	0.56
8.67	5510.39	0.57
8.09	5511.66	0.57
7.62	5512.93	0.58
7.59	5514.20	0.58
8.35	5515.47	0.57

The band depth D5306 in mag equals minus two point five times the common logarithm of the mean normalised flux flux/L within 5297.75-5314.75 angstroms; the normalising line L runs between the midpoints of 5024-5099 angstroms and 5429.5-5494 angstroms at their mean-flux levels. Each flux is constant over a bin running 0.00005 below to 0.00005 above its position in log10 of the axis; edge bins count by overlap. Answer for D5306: -0.10 mag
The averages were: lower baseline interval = 7.41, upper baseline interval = 8.59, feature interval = 8.92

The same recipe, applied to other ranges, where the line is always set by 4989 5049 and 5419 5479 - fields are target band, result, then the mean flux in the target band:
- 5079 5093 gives 0.07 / 7.26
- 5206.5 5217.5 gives 0.17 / 6.84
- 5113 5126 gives 0.11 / 7.06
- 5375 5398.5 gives -0.04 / 8.64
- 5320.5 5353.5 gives -0.01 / 8.32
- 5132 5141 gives 0.16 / 6.78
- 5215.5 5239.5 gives 0.01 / 7.94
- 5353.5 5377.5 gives -0.02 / 8.45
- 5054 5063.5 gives -0.01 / 7.75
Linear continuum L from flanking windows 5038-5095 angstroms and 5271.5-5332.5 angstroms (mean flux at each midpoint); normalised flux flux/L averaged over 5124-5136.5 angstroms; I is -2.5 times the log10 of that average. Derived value 0.12 mag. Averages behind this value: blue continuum 7.35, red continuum 8.55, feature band 6.86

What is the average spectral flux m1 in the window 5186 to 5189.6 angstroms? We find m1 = 6.85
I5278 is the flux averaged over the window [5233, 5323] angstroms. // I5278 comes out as 8.4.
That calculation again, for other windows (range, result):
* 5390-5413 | 8.01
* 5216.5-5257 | 8.16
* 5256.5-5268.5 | 7.87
